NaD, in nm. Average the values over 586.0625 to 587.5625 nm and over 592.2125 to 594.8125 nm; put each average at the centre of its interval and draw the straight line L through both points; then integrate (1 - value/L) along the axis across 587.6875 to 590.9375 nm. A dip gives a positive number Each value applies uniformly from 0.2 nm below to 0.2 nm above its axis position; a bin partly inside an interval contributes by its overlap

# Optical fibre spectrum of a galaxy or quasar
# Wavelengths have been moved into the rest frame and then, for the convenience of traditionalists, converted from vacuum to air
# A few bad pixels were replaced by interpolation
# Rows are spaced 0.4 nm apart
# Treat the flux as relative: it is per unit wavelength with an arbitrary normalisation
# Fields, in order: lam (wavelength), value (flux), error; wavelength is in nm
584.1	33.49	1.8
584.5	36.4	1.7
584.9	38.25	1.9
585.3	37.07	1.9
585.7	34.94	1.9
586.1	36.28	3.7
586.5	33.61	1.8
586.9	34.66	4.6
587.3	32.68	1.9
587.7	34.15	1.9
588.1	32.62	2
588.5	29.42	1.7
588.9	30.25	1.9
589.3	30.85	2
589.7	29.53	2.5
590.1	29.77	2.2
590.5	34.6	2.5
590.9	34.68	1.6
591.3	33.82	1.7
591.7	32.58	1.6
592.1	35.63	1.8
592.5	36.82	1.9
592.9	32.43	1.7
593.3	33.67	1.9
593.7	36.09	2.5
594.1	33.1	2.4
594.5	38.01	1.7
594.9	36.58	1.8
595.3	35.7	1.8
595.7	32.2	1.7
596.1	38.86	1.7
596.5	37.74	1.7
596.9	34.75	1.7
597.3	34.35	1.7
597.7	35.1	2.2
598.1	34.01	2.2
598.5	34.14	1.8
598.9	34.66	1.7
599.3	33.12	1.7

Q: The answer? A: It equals 0.28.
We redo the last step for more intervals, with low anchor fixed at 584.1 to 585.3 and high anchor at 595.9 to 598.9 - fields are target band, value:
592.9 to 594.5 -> 0.06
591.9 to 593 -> 0.02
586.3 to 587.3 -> 0.07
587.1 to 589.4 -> 0.29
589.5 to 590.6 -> 0.16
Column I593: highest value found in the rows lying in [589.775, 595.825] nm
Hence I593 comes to 38.01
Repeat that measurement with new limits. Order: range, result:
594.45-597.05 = 38.86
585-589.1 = 37.07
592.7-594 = 36.09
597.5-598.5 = 35.1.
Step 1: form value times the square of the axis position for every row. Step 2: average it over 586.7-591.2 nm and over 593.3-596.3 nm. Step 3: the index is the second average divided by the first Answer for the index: 1.13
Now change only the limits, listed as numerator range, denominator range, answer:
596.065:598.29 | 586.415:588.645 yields 1.12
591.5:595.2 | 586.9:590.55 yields 1.13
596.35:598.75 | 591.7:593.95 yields 1.02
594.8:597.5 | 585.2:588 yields 1.07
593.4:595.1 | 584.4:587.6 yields 1.04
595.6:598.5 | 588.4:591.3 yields 1.15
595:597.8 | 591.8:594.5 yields 1.03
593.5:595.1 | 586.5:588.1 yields 1.09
